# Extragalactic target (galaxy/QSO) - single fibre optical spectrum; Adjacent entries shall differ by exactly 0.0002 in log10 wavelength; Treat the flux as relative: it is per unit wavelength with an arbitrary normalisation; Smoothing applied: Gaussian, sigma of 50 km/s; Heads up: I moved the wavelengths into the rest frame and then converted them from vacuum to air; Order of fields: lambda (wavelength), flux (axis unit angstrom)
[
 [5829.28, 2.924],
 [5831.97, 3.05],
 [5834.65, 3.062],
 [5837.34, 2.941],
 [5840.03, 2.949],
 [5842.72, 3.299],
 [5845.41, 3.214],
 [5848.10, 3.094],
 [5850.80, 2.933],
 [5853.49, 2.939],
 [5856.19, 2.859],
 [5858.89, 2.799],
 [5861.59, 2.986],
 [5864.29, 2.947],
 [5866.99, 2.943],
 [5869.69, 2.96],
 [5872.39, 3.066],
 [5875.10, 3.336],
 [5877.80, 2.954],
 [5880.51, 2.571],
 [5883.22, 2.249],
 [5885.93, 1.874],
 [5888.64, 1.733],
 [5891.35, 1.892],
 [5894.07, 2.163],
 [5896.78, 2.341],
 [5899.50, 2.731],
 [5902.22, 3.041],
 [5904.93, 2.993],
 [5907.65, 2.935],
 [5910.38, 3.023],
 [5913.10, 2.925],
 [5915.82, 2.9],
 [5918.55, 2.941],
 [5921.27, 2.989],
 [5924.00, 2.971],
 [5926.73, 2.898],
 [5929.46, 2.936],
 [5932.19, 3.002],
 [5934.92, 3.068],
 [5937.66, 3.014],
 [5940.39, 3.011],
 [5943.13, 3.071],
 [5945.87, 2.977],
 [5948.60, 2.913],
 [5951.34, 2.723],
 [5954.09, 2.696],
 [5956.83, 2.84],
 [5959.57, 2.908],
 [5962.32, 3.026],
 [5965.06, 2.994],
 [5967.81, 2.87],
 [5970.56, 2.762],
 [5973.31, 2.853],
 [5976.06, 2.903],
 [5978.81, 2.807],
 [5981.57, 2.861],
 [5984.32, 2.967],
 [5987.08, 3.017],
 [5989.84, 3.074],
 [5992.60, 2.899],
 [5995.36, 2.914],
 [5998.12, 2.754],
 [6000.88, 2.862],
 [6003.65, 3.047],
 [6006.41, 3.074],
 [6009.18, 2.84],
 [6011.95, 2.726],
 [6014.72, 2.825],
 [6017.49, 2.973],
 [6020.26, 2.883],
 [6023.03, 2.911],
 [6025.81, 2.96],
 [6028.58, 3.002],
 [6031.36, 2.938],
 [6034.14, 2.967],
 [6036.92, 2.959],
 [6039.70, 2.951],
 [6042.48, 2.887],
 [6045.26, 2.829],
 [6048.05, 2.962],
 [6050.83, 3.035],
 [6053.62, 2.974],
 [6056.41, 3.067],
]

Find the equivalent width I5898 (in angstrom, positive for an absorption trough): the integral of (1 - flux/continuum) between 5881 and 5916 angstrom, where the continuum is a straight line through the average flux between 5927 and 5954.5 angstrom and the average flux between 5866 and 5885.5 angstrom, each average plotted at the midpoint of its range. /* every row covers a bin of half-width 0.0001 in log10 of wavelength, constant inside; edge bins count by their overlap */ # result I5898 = 4.3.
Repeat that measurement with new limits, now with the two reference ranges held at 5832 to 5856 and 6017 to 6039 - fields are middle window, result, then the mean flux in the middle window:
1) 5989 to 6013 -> 0.4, 2.91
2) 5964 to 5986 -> 0.7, 2.88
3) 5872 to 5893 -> 4.2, 2.43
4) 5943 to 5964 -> 0.7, 2.89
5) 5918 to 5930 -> 0.2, 2.95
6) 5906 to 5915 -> 0.2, 2.96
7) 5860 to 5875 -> 0.1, 3.01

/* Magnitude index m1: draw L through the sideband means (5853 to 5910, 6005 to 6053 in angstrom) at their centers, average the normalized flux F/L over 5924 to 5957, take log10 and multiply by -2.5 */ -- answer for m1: -0.059 mag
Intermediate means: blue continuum 2.68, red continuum 2.93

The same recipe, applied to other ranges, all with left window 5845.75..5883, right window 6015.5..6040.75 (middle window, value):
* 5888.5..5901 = 0.30 mag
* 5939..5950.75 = -0.01 mag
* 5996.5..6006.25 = 0.01 mag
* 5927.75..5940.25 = -0.02 mag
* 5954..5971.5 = 0.02 mag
